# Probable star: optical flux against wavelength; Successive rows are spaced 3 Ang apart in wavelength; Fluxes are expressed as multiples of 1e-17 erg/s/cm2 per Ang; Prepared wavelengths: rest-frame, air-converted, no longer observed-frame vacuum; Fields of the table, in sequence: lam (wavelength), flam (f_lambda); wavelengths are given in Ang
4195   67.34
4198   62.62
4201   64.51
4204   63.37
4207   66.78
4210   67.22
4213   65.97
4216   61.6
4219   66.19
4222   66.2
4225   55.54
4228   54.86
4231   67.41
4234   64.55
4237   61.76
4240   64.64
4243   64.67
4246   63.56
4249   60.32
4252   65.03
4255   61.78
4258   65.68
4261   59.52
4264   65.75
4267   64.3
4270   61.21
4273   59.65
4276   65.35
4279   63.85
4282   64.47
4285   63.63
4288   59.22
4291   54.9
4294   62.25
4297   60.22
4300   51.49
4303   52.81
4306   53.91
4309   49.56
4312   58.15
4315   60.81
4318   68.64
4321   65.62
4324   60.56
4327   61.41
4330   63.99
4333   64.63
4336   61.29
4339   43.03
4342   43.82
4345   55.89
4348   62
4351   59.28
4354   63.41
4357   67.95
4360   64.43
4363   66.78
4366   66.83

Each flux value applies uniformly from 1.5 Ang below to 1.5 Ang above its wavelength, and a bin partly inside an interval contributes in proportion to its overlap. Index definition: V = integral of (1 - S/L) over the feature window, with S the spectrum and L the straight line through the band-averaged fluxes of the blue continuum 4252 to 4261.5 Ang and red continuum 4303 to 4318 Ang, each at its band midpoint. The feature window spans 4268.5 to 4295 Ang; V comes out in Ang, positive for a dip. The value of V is -0.7 Ang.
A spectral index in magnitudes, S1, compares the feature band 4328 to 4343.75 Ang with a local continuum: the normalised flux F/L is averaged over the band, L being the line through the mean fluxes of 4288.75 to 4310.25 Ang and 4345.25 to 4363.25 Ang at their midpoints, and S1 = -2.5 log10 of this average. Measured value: 0.09 mag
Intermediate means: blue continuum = 55.2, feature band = 55.6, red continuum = 63.2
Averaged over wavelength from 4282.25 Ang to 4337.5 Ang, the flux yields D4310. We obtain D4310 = 59.7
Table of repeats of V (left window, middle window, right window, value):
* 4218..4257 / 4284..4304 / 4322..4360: 1.0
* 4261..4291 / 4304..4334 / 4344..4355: 0.3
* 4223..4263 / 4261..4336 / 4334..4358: -1.5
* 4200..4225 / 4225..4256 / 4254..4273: 0.5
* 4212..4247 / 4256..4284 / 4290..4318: -1.7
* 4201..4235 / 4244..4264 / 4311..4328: 0.1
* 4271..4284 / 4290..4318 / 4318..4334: 3.0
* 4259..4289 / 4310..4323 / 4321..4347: -0.8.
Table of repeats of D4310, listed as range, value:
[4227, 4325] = 61.3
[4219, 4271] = 62.9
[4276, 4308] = 58.8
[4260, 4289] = 62.8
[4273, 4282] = 63.8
